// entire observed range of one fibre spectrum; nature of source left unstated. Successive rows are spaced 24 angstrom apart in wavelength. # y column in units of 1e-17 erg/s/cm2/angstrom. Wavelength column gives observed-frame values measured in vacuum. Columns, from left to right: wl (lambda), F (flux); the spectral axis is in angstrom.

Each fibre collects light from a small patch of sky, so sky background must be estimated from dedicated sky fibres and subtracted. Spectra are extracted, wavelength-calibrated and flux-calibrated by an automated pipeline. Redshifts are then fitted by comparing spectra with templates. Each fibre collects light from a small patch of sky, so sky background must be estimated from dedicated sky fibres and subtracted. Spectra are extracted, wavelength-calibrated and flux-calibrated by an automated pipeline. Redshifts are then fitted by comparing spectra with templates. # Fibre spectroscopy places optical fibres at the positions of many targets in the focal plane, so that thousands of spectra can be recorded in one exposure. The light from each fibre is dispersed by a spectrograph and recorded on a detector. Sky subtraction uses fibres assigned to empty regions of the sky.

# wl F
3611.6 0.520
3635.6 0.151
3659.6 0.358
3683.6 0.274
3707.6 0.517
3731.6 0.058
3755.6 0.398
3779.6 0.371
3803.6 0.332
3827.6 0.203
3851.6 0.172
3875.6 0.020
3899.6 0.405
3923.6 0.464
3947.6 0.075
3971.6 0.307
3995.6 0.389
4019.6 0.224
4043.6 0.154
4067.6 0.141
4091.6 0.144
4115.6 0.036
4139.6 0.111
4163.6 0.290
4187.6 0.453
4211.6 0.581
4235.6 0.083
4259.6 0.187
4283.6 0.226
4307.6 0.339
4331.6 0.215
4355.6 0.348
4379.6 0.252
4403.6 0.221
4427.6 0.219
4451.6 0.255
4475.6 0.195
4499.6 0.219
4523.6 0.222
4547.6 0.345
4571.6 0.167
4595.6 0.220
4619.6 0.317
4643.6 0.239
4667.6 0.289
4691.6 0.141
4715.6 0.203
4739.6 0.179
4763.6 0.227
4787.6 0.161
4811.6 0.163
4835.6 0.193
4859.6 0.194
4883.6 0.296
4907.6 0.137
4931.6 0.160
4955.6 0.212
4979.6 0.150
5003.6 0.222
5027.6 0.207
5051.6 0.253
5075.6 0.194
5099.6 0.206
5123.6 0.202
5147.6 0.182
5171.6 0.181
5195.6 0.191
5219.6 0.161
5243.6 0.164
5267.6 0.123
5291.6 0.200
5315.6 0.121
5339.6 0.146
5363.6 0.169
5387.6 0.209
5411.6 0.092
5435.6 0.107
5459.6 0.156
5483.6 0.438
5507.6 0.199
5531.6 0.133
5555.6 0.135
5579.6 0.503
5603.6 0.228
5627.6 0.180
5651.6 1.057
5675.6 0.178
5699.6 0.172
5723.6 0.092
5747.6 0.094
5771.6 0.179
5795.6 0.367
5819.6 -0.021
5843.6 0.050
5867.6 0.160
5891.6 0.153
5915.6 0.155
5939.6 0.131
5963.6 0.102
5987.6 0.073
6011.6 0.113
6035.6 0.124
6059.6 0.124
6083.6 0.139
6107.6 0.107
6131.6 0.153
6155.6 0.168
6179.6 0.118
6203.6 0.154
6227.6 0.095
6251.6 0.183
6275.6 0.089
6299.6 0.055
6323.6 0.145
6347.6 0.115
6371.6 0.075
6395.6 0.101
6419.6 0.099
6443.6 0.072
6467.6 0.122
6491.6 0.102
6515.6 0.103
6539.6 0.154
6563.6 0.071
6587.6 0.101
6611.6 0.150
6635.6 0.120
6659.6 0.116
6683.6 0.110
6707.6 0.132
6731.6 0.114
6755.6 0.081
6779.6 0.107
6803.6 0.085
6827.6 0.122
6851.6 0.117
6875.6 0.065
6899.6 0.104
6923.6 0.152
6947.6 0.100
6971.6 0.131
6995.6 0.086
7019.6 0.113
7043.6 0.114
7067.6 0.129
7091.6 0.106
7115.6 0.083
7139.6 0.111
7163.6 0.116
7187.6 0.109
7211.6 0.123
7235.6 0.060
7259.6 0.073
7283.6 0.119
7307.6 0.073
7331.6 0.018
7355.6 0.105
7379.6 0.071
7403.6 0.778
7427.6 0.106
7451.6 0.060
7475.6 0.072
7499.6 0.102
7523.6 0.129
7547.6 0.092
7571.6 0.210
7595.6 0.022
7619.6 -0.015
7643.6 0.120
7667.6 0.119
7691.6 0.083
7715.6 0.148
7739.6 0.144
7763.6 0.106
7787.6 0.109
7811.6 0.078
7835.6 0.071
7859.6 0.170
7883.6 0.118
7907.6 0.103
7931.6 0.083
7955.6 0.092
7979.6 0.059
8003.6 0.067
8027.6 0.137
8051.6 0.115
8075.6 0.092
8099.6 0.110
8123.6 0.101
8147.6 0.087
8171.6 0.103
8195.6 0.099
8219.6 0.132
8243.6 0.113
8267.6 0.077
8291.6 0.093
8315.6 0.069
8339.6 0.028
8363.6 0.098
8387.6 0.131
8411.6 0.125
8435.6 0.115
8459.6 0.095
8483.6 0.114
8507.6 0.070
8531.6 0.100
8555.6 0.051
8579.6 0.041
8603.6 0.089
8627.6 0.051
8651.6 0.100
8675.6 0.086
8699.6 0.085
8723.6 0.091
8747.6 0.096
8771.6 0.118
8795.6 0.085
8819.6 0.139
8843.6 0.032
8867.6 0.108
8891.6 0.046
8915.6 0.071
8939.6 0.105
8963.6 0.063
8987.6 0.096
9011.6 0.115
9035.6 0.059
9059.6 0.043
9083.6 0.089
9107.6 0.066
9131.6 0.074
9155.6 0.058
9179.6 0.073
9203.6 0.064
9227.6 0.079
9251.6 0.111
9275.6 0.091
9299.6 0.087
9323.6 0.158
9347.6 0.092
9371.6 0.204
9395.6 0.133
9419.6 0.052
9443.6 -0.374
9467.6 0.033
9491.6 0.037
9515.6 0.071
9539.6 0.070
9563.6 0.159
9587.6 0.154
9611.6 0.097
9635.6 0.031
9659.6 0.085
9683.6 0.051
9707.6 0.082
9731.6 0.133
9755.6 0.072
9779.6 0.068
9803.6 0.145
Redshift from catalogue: 0.13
